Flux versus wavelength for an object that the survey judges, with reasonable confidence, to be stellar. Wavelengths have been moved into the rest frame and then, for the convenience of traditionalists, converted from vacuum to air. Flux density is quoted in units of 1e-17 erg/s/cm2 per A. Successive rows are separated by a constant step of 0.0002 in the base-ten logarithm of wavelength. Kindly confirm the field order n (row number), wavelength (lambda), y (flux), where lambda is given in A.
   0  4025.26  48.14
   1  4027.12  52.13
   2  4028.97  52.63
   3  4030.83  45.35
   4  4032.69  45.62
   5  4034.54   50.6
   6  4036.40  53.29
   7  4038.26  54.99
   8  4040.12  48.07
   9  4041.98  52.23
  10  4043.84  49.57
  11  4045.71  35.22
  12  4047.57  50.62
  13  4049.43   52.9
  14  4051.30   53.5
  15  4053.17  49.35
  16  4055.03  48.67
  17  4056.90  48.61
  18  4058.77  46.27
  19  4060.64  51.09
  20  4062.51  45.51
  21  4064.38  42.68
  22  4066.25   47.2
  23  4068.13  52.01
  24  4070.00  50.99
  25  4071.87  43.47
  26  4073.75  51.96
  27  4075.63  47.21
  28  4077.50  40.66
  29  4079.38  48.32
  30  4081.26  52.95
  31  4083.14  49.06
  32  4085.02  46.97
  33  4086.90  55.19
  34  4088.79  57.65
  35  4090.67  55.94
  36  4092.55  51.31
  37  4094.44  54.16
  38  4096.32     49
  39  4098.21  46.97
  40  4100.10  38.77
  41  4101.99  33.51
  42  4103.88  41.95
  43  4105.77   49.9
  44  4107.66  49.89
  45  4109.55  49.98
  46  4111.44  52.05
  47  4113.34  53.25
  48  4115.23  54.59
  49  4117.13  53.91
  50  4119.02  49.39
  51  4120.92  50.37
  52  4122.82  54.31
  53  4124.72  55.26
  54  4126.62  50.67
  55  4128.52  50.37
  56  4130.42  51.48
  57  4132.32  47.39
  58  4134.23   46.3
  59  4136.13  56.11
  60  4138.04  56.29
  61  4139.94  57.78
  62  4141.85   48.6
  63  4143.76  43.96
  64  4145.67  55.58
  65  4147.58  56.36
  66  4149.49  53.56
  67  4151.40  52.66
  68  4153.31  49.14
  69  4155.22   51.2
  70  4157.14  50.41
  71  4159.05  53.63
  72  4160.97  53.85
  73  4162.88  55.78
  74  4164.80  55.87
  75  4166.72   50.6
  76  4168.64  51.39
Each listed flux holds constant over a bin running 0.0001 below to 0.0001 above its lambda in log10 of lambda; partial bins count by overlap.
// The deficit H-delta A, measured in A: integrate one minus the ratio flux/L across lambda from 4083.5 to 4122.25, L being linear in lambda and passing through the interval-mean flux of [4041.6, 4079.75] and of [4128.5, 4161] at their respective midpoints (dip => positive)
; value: 0.1 A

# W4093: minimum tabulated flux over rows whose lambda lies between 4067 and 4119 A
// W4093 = 33.51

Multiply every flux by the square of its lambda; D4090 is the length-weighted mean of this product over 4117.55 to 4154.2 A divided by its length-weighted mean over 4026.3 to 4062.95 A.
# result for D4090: 1.10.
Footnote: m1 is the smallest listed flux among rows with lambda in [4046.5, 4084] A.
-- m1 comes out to 40.66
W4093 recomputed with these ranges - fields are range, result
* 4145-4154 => 49.14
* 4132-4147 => 43.96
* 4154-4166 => 50.41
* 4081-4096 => 46.97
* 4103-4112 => 41.95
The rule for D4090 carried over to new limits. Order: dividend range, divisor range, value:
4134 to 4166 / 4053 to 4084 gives 1.15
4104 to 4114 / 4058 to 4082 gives 1.07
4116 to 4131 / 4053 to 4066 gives 1.13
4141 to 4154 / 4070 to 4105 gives 1.10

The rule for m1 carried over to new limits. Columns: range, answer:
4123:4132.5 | 47.39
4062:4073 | 42.68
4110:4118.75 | 52.05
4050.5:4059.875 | 46.27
